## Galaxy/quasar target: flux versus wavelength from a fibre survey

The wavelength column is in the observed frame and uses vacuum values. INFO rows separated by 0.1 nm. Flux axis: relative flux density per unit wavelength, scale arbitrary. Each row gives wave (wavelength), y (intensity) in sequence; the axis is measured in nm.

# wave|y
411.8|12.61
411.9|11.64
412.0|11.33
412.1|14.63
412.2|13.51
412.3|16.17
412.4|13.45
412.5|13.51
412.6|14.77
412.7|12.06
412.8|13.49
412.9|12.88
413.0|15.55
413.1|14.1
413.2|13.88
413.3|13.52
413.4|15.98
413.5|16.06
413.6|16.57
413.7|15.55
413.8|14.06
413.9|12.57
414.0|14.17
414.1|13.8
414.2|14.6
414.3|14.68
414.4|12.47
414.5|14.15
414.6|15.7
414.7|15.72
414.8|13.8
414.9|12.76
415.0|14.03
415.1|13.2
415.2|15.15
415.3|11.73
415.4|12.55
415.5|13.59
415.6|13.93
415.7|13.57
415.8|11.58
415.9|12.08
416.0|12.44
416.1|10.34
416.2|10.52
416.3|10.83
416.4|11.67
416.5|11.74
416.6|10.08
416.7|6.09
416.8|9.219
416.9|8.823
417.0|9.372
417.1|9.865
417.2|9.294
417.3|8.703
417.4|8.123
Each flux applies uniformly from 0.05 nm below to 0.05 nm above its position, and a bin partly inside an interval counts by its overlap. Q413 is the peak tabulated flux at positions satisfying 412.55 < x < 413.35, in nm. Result 15.55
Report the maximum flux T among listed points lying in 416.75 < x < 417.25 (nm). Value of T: 9.865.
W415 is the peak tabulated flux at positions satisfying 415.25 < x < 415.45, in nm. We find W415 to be 12.55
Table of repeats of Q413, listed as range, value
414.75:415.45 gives 15.15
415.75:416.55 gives 12.44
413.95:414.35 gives 14.68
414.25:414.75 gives 15.72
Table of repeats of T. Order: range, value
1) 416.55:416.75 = 10.08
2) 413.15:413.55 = 16.06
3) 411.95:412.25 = 14.63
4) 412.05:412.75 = 16.17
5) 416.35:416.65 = 11.74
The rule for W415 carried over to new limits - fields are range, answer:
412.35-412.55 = 13.51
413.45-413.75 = 16.57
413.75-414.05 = 14.17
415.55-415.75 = 13.93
